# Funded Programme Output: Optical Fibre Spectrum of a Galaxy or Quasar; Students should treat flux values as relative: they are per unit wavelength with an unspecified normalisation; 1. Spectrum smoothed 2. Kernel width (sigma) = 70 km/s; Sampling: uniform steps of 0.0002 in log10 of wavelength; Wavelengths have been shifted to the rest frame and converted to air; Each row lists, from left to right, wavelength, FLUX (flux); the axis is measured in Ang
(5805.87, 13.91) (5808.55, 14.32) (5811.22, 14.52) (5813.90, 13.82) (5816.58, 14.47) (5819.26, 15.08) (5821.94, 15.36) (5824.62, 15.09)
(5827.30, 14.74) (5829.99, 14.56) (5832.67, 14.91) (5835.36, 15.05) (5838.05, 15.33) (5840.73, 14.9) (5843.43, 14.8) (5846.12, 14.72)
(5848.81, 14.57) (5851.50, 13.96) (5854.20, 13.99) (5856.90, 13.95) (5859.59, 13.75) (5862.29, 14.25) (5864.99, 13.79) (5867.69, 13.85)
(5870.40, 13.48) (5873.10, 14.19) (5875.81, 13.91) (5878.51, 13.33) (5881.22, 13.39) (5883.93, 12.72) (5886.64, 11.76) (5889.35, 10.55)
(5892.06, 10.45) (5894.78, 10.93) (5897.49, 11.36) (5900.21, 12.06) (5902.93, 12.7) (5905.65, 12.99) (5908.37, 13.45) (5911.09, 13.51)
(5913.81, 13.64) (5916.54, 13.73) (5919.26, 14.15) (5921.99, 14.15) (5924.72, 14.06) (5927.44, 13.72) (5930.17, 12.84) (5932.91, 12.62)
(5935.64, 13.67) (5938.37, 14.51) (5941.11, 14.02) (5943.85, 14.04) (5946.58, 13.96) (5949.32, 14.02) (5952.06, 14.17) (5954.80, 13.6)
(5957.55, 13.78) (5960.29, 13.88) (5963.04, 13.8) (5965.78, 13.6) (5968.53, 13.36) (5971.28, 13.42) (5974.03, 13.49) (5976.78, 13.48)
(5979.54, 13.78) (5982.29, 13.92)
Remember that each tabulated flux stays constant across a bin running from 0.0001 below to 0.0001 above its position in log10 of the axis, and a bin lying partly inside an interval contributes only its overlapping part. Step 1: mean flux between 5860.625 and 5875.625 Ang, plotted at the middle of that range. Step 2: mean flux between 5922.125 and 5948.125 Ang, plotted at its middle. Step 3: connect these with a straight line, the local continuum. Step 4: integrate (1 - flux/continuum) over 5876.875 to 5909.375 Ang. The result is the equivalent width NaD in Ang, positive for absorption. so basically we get 4.0 Ang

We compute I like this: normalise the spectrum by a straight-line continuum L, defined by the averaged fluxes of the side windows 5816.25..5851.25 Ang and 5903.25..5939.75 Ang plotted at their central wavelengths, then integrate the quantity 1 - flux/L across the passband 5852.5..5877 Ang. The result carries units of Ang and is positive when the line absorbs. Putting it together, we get 0.9 Ang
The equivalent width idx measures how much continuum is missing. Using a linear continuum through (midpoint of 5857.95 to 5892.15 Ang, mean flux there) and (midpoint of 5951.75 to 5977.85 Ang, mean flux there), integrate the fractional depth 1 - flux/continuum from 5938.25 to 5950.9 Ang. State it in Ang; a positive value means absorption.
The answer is -0.5 Ang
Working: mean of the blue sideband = 13.1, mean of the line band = 14.1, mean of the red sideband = 13.6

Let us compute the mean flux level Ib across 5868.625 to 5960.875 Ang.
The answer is 13.2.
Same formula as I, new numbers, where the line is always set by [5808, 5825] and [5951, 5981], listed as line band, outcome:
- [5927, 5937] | 0.5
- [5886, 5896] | 2.3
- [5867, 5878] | 0.4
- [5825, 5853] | -0.5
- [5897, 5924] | 1.5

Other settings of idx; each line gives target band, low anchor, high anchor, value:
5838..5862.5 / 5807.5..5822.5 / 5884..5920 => -1.2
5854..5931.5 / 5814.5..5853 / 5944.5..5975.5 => 6.5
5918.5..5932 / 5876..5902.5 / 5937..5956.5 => -0.5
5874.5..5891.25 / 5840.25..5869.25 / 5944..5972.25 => 1.8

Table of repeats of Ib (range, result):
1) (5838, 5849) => 14.8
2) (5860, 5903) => 12.7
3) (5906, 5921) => 13.7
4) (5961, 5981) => 13.6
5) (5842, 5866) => 14.2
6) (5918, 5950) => 13.8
